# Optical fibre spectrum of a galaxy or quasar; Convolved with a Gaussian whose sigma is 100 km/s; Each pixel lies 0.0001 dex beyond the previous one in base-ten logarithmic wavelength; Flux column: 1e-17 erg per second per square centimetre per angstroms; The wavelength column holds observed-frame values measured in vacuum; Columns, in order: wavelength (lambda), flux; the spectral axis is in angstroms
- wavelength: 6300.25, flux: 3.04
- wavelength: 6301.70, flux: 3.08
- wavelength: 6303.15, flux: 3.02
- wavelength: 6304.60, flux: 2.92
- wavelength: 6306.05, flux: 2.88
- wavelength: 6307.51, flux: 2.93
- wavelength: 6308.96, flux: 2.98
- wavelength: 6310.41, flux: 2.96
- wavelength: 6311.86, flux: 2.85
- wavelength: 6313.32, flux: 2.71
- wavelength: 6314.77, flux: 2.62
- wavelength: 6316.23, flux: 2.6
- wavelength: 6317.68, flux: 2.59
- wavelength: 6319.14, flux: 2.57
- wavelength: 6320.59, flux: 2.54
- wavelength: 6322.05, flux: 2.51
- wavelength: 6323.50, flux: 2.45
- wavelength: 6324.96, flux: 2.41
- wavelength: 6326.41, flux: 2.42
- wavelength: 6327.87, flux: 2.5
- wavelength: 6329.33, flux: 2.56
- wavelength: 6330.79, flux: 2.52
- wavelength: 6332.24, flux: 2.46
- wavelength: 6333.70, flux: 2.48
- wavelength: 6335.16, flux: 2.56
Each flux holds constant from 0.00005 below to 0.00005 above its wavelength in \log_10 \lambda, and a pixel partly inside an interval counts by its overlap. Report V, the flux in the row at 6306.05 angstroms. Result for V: 2.88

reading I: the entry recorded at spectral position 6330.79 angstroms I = 2.52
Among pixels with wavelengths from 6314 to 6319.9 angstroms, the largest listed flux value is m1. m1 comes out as 2.62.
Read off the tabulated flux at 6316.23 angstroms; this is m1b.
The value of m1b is 2.6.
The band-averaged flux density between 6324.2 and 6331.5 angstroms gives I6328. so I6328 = 2.48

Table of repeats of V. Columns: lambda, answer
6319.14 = 2.57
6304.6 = 2.92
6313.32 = 2.71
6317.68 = 2.59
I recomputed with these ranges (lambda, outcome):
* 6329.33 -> 2.56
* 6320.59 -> 2.54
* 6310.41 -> 2.96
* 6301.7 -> 3.08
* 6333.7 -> 2.48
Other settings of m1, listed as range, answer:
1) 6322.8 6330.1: 2.56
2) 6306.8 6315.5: 2.98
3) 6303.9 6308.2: 2.93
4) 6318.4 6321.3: 2.57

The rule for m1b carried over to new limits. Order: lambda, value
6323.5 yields 2.45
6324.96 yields 2.41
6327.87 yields 2.5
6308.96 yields 2.98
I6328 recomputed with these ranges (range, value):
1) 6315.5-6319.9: 2.59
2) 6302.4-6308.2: 2.94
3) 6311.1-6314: 2.78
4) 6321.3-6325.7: 2.46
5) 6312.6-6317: 2.64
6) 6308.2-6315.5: 2.83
